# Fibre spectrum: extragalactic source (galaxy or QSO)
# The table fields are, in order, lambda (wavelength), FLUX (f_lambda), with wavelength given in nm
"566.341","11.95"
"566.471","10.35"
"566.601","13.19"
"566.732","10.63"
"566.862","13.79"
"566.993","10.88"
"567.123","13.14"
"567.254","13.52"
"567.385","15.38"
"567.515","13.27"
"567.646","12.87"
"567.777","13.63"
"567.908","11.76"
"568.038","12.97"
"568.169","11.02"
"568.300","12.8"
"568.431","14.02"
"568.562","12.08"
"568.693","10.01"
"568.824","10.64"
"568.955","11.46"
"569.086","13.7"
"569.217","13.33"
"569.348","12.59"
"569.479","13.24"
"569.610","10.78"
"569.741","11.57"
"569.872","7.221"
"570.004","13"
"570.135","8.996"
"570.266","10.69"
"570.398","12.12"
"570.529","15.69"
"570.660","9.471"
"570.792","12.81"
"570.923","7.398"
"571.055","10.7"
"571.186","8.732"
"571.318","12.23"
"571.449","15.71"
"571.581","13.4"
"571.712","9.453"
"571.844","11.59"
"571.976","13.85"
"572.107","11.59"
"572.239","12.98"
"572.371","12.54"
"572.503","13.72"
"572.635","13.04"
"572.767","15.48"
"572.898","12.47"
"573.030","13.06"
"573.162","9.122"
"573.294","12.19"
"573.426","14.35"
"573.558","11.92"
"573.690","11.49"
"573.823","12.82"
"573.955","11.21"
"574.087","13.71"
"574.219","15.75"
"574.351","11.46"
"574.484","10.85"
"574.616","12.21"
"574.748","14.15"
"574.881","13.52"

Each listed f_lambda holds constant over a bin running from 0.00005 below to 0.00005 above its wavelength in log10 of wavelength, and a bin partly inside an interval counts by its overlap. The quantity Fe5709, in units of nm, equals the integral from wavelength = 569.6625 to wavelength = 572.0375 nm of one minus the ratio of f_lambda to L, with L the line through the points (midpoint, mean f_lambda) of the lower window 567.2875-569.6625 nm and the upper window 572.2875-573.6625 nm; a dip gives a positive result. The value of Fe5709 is 0.24 nm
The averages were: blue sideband 12.6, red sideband 12.8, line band 11.4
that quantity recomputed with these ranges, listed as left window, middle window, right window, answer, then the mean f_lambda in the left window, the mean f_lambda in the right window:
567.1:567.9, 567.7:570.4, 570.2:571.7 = 0.19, 13.5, 11.6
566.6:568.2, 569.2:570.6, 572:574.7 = 0.11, 12.8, 12.6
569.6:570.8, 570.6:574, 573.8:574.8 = -0.02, 11.2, 12.8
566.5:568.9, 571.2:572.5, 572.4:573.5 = 0.03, 12.5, 12.9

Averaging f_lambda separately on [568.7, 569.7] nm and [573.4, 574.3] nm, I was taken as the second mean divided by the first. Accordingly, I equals 1.07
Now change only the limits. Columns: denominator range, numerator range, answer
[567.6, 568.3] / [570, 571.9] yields 0.92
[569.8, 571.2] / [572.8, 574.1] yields 1.15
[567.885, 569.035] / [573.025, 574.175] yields 1.03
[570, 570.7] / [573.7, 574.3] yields 1.13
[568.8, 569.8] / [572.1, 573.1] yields 1.08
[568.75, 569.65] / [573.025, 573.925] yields 0.98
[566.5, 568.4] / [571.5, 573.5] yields 0.99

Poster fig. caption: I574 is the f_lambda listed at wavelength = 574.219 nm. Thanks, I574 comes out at 15.75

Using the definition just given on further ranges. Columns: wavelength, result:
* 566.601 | 13.19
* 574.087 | 13.71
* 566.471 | 10.35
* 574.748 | 14.15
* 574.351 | 11.46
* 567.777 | 13.63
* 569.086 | 13.7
